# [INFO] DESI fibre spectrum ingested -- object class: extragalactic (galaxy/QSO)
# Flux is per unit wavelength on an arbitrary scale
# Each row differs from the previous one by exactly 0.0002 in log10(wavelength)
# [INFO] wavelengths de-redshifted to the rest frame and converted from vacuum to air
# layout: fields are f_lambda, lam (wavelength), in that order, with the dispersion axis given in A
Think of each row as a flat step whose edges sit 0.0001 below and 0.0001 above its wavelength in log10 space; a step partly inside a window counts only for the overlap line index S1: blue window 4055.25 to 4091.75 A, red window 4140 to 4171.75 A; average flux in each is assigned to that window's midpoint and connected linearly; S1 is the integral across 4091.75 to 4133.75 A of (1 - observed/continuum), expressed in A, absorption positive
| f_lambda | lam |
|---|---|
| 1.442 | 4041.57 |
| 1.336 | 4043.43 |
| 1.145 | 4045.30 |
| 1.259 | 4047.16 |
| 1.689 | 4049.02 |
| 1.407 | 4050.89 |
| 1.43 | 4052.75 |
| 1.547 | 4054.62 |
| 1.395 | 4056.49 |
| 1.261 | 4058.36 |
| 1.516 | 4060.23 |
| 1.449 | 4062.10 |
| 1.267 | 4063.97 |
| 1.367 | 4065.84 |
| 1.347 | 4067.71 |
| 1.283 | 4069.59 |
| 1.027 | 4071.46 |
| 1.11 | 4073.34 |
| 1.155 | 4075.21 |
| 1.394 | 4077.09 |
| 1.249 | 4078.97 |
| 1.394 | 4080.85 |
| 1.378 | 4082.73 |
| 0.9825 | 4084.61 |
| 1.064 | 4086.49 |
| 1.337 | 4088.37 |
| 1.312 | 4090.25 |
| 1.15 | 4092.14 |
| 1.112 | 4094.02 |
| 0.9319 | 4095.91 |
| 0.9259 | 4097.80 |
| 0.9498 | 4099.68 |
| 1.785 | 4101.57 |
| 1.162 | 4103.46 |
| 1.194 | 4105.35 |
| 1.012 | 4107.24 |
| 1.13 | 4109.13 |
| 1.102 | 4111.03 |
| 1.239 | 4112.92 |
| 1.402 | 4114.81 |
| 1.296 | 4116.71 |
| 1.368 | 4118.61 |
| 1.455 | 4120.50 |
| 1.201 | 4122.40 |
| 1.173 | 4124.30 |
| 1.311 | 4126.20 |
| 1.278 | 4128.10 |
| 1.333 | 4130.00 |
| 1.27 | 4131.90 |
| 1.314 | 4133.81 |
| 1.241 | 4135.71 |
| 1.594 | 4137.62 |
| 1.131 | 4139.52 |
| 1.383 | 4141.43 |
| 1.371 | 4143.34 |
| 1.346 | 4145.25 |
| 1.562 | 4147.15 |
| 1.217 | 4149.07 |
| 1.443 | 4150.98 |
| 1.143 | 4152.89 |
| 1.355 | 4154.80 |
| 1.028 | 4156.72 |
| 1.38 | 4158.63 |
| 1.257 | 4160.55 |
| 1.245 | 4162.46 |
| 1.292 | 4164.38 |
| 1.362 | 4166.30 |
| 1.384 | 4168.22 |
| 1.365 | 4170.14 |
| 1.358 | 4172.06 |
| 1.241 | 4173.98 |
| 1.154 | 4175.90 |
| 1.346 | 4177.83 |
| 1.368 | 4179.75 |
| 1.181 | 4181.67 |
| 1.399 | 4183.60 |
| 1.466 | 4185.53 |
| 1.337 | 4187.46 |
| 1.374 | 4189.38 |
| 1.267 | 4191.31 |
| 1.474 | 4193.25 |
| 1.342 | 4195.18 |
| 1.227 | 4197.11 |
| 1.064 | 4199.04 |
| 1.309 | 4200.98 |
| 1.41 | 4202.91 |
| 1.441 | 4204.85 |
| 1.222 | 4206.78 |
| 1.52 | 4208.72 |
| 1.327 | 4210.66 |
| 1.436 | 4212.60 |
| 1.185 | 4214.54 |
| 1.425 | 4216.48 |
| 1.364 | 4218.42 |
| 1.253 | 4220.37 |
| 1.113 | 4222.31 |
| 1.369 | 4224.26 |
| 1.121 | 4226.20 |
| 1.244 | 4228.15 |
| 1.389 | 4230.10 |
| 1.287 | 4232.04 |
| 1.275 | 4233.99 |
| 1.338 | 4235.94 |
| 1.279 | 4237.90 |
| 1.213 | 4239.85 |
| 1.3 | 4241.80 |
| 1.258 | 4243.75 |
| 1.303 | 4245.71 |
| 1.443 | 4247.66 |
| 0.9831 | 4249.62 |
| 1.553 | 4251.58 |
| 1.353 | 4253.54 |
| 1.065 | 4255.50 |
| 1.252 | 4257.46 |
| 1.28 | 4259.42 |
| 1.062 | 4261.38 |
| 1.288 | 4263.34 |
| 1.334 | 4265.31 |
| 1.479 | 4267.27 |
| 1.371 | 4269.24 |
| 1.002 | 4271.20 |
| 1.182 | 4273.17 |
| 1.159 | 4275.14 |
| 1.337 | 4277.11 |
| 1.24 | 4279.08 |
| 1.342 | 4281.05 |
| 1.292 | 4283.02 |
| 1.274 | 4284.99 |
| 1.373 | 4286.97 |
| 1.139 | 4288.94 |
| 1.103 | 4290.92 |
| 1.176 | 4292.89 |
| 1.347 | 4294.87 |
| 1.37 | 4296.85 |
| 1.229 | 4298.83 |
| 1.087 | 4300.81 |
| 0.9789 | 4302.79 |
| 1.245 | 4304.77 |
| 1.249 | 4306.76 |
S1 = 2.50 A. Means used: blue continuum 1.28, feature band 1.22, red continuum 1.32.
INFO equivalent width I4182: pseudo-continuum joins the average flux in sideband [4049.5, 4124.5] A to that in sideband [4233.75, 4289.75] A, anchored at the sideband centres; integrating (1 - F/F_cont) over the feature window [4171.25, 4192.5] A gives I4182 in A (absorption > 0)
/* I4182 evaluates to -0.9 A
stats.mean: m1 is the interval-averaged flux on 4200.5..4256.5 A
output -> 1.3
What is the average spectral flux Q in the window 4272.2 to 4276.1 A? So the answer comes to 1.17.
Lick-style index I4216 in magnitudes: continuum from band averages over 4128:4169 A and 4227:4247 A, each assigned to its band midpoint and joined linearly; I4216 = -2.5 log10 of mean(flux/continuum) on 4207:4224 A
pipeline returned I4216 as -0.02 mag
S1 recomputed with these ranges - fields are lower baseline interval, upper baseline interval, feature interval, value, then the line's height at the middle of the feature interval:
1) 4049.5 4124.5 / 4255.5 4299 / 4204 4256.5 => -1.84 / 1.25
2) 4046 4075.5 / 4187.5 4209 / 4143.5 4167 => 0.51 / 1.33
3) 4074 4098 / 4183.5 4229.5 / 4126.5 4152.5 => -1.92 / 1.25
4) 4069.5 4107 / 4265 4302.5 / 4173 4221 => -4.07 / 1.22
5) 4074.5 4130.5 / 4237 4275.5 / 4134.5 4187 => -3.42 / 1.24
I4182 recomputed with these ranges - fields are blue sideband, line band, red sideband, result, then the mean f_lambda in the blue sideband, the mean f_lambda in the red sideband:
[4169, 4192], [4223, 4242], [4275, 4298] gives 0.2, 1.32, 1.27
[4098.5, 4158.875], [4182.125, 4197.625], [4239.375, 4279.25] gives -1.0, 1.28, 1.26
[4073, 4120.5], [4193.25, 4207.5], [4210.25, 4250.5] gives -0.4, 1.21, 1.28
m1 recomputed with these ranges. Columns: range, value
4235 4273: 1.27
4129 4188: 1.32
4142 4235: 1.31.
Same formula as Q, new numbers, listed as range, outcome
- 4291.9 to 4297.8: 1.3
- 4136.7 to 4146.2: 1.36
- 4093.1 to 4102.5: 1.14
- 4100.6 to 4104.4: 1.47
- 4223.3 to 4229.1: 1.24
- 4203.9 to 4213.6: 1.39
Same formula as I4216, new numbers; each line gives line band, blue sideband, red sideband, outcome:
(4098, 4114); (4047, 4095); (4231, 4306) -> 0.09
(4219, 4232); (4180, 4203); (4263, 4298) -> 0.04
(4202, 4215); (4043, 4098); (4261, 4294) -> -0.09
